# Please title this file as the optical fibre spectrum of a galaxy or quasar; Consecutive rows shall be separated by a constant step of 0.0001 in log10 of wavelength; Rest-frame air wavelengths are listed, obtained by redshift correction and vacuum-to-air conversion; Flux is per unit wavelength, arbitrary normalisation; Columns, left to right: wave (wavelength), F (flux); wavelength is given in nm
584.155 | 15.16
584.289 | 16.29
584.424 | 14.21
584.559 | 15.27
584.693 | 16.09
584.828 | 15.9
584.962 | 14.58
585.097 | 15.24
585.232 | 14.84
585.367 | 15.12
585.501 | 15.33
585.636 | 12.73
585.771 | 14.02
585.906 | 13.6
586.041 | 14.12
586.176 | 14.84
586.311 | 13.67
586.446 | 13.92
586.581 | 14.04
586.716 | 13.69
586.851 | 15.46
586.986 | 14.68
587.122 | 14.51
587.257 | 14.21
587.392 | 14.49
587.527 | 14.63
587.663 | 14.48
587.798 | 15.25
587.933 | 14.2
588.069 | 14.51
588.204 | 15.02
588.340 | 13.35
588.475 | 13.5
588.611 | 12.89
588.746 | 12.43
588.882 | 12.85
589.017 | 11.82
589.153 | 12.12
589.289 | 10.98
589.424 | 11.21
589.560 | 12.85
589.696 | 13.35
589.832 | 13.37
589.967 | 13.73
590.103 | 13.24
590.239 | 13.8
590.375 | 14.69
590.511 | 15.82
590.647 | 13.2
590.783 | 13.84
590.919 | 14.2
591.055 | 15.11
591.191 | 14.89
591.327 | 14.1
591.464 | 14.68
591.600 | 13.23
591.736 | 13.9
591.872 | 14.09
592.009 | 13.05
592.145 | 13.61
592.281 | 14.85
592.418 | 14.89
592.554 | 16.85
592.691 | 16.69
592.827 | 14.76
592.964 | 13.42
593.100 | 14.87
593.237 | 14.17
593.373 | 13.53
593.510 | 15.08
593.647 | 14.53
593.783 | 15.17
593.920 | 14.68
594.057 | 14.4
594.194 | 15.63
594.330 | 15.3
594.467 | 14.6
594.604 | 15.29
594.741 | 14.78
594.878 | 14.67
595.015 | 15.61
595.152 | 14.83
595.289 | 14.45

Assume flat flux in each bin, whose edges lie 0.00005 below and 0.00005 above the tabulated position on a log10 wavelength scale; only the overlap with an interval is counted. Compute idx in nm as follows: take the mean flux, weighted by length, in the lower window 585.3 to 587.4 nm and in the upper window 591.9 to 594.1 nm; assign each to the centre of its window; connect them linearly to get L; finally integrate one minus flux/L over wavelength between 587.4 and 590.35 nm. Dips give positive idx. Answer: 0.216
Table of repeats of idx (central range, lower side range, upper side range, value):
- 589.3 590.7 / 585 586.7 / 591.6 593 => 0.10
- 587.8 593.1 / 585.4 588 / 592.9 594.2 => 0.21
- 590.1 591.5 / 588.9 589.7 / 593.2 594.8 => -0.16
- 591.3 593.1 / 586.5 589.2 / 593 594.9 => 0.00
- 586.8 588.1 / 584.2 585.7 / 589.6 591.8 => 0.00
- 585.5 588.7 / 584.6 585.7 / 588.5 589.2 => -0.12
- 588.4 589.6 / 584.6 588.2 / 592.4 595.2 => 0.20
